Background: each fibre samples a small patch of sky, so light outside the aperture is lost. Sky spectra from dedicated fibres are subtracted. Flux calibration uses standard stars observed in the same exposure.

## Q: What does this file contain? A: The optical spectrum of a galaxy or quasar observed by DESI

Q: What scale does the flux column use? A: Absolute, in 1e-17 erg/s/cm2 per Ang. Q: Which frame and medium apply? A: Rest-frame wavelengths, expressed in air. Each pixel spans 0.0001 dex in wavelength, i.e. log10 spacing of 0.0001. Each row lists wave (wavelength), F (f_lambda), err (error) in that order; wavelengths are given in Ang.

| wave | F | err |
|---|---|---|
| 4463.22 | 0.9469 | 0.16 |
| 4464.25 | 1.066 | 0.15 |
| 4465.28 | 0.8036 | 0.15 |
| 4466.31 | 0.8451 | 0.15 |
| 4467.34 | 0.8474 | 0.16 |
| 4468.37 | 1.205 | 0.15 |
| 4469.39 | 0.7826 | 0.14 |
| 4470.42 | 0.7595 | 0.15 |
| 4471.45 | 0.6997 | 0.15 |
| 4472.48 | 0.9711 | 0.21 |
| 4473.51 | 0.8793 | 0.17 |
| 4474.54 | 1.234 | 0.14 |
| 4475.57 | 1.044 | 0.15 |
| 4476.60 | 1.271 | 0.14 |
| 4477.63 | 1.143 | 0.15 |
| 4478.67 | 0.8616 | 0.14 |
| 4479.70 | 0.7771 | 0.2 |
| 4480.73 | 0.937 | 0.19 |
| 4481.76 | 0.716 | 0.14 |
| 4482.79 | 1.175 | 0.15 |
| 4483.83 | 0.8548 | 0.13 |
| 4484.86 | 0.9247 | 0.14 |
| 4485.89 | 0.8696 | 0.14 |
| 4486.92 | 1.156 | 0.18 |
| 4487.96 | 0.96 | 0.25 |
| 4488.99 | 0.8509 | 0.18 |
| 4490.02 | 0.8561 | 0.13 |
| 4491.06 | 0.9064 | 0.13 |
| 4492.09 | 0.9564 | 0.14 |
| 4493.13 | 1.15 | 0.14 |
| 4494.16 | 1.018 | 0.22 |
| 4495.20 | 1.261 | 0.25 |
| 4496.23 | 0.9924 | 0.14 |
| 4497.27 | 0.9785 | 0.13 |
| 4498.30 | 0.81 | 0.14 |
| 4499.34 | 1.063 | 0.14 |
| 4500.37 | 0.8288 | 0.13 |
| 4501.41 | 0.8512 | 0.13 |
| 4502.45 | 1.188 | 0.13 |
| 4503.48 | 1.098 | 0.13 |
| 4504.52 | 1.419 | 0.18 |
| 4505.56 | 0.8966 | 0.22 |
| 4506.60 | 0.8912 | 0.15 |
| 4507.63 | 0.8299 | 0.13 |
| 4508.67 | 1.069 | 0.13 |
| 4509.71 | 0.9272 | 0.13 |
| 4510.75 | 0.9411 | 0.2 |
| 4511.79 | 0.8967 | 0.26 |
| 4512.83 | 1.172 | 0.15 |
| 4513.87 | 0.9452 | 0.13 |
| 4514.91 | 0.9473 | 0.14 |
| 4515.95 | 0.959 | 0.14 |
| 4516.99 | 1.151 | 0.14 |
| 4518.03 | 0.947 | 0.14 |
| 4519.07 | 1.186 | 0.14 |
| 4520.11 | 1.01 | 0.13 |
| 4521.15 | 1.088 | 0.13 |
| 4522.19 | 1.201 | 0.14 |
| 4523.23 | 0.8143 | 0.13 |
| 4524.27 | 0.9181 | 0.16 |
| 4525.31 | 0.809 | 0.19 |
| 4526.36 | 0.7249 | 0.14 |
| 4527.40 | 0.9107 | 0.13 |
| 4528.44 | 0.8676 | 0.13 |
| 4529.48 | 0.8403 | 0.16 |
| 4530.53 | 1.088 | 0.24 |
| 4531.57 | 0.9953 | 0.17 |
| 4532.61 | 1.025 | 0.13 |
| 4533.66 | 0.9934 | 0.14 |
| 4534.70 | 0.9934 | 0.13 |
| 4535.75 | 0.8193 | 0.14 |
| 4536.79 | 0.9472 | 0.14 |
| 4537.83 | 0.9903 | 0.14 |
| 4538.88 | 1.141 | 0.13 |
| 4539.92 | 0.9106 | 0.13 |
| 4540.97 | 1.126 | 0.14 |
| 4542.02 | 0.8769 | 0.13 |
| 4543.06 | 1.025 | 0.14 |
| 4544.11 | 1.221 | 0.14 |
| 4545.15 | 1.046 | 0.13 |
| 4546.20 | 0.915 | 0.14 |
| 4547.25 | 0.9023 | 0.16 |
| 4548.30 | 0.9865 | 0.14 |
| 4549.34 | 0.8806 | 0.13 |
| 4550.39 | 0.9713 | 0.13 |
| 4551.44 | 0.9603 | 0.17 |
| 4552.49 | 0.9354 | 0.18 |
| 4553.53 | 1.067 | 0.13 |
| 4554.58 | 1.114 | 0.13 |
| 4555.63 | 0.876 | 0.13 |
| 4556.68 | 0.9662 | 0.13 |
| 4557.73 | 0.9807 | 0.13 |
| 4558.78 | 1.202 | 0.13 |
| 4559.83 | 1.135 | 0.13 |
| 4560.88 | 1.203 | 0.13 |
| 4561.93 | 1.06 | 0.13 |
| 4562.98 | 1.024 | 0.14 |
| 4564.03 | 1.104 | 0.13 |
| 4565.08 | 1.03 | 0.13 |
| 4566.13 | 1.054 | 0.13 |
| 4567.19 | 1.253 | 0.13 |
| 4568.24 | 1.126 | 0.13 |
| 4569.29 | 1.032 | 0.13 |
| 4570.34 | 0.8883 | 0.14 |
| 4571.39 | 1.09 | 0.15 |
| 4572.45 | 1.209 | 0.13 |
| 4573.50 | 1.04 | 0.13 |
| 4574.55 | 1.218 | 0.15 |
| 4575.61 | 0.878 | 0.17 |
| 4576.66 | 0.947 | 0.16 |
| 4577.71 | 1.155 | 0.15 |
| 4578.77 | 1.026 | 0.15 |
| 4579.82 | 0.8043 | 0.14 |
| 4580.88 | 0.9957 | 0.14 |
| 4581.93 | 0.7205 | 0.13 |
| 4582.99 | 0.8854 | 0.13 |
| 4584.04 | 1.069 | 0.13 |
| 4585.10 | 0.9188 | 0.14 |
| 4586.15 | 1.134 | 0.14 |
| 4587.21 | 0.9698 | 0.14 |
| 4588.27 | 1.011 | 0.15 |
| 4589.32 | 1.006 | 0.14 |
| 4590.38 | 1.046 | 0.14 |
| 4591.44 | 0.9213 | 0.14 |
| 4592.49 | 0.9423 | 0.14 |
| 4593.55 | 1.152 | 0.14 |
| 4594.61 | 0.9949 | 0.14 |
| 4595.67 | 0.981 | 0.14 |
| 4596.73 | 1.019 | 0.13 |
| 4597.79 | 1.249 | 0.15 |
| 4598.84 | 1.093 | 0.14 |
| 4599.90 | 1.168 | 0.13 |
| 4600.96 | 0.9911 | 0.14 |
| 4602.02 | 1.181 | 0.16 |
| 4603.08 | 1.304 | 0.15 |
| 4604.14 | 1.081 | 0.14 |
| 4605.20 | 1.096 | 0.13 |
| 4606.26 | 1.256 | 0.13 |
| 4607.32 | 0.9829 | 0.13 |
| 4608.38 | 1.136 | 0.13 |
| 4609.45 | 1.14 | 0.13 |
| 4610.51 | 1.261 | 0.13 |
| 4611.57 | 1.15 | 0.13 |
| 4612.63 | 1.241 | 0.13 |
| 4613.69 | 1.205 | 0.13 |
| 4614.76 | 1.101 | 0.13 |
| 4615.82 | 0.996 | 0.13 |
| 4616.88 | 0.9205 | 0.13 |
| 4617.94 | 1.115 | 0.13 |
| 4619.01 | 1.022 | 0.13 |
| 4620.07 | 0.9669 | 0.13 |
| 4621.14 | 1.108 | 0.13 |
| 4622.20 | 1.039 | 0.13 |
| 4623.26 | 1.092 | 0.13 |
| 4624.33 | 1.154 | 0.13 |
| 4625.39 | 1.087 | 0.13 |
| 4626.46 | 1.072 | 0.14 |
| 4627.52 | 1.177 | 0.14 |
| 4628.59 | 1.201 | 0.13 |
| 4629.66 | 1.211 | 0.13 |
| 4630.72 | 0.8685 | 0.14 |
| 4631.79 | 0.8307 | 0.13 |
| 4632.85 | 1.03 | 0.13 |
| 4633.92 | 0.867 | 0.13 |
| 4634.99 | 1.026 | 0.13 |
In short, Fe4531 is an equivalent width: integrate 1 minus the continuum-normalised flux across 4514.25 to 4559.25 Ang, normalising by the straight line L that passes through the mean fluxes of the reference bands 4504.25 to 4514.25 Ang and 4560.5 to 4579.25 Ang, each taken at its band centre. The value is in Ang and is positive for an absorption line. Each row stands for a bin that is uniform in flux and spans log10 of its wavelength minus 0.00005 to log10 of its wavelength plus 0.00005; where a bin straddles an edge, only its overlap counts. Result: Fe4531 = 1.9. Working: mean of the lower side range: 0.989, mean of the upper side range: 1.07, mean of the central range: 0.984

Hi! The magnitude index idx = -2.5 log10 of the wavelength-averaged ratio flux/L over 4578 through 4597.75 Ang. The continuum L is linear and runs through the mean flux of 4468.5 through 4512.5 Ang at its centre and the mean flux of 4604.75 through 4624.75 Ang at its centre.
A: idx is 0.09 mag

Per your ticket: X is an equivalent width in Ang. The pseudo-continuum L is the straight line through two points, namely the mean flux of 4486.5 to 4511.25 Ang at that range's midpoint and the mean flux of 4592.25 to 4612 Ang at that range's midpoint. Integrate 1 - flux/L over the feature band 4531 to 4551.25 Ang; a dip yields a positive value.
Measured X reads 1.1 Ang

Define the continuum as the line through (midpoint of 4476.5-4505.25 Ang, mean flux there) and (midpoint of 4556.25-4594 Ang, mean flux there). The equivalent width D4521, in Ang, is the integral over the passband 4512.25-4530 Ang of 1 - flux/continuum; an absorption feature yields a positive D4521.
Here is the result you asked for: 0.6 Ang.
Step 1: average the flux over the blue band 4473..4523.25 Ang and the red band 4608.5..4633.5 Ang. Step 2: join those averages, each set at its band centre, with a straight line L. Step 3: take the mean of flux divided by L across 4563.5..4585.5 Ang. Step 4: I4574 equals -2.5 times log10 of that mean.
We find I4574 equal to 0.03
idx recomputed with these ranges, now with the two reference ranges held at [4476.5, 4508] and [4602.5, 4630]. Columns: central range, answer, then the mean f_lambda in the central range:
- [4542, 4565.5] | 0.03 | 1.02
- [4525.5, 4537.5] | 0.11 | 0.926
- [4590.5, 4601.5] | 0.05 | 1.05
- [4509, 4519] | 0.01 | 0.997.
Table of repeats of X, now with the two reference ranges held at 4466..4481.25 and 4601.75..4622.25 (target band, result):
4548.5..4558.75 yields 0.62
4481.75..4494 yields 0.12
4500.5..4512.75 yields -0.13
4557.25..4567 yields -0.35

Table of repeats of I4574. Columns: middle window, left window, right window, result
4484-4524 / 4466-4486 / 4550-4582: -0.029 mag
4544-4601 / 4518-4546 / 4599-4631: 0.019 mag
